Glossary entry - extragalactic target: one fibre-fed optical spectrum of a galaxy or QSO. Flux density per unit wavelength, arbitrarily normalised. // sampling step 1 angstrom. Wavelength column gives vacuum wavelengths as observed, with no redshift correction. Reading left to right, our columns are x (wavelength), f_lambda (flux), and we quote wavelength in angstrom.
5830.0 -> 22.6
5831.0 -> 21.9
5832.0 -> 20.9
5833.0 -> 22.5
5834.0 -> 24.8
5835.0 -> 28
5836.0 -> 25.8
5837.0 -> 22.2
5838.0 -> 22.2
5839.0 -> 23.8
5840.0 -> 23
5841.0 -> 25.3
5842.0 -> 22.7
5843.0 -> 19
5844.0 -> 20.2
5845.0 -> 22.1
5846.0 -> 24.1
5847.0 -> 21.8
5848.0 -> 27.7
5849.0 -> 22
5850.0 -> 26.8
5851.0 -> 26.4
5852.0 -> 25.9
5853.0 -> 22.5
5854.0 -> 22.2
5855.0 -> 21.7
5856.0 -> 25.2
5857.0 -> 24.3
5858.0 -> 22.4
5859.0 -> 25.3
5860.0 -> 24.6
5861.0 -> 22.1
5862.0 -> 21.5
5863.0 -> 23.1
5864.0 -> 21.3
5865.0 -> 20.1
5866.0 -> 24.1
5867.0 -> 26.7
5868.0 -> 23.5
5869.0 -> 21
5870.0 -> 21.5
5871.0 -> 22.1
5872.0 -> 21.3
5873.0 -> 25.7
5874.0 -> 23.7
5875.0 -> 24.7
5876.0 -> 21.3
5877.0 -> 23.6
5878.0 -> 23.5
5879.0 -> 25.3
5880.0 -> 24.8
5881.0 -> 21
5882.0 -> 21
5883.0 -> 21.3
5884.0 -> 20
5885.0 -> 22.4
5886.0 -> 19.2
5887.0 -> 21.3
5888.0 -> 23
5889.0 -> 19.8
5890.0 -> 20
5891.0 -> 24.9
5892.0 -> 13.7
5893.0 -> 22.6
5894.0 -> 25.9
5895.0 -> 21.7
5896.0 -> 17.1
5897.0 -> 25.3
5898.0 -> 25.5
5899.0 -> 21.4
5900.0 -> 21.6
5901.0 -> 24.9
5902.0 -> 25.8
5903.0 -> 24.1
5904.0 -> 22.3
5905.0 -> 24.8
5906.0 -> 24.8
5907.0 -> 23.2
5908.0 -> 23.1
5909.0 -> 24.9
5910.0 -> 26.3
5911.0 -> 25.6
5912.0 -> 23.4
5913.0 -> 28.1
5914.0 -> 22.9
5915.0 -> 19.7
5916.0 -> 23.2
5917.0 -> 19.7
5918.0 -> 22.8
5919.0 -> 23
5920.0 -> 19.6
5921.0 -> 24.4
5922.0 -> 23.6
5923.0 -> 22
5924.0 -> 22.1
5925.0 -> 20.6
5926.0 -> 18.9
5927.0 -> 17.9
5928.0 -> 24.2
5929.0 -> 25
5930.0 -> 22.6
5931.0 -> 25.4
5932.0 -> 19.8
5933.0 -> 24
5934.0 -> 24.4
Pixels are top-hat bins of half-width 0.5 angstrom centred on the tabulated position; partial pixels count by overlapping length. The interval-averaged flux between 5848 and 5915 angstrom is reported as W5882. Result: 23.1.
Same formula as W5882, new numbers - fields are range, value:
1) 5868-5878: 22.8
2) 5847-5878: 23.5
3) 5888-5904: 22.3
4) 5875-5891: 22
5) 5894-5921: 23.3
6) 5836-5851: 23.3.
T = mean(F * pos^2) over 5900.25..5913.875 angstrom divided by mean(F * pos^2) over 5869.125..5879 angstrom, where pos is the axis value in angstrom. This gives 1.1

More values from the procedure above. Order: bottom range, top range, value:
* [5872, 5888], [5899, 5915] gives 1.08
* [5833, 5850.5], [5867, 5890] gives 0.96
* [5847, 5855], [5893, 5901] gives 0.95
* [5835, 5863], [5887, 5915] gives 1.00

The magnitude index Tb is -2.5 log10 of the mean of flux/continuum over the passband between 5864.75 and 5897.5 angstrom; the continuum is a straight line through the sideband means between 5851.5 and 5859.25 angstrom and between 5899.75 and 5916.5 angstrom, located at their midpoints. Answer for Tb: 0.08 mag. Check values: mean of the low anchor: 23.6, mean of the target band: 22.2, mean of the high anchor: 24.1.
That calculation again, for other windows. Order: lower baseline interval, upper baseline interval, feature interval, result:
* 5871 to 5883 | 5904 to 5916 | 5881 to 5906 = 0.07 mag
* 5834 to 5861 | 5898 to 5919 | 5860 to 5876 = 0.04 mag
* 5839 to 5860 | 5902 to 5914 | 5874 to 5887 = 0.08 mag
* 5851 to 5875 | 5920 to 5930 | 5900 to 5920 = -0.07 mag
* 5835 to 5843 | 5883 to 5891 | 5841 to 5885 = -0.04 mag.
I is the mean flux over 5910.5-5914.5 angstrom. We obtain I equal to 25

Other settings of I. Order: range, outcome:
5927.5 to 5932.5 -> 23.4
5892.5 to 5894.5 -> 24.2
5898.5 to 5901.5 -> 22.6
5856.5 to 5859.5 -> 24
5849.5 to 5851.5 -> 26.6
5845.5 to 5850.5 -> 24.5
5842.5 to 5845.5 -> 20.4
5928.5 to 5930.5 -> 23.8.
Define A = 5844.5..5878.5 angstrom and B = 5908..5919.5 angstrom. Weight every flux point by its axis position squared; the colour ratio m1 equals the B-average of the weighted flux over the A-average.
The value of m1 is 1.03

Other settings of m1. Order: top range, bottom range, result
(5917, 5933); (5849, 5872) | 0.97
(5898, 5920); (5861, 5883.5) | 1.05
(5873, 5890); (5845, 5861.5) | 0.94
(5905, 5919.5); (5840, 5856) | 1.03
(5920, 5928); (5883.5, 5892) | 1.04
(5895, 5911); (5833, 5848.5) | 1.03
